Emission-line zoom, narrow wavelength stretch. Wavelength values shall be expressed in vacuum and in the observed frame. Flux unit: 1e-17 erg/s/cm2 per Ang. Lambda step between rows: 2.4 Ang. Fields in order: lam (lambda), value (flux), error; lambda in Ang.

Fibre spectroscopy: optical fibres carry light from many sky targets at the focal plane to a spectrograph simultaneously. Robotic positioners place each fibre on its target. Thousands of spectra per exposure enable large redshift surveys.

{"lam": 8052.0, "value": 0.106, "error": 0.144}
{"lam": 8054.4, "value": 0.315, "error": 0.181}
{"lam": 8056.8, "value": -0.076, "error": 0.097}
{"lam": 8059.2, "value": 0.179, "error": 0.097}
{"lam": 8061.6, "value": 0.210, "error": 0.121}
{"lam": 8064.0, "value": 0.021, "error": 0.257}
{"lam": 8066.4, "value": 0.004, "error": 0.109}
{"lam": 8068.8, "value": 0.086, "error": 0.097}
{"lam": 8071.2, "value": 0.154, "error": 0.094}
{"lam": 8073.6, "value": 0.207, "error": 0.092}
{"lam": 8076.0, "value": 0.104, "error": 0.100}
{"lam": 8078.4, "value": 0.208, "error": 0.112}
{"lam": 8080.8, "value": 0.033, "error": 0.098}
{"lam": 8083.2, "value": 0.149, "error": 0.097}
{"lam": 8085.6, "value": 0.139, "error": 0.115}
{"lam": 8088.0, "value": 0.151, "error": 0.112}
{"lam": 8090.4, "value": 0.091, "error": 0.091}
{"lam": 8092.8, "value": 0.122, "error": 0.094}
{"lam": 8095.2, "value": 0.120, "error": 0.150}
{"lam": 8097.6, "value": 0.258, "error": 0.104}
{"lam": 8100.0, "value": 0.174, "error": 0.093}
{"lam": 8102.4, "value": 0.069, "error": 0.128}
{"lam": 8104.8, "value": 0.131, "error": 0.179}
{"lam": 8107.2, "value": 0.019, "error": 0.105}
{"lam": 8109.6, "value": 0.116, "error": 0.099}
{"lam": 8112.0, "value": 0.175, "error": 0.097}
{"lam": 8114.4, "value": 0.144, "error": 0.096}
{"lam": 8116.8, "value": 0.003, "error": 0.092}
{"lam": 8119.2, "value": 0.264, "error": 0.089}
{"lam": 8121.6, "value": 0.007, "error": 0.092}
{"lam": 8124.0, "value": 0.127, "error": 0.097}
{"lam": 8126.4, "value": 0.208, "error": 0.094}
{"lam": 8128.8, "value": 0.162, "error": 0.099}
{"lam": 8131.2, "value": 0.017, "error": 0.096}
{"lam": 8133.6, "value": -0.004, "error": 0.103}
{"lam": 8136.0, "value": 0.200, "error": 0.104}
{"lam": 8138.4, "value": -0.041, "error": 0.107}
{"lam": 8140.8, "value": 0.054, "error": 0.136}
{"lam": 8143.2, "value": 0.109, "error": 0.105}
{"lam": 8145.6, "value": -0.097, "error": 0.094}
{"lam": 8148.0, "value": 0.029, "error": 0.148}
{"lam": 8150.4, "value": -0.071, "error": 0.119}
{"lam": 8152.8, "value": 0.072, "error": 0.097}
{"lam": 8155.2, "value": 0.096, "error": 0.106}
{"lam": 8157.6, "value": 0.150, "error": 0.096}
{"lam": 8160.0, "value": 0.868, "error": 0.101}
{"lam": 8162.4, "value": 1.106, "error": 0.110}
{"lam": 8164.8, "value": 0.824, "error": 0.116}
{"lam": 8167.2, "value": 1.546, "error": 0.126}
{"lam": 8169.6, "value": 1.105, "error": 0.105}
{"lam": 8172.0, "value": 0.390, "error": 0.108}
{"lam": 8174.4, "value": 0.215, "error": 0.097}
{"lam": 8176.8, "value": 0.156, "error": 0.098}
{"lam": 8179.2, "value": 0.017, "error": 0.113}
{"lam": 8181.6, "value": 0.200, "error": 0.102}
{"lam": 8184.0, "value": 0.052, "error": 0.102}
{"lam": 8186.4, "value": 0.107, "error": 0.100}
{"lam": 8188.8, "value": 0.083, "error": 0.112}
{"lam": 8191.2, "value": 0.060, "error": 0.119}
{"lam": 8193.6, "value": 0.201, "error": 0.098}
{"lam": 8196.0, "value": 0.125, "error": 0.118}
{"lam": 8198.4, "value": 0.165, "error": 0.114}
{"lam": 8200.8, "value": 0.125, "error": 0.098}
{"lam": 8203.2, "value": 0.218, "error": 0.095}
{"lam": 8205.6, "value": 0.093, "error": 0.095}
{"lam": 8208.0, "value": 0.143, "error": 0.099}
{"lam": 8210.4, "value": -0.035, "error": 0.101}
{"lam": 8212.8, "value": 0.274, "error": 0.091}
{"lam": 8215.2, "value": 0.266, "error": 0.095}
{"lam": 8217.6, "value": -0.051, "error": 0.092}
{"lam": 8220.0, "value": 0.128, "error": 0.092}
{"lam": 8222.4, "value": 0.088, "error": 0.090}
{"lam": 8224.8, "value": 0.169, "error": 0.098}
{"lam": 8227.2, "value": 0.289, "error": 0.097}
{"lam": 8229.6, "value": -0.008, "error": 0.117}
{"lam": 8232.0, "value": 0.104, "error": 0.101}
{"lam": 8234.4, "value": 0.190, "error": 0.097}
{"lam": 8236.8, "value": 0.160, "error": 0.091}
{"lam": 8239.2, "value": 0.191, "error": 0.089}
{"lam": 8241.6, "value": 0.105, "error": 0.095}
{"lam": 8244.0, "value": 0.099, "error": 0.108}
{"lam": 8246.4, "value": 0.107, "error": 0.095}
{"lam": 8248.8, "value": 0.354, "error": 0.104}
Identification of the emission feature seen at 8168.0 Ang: [O II] 3727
